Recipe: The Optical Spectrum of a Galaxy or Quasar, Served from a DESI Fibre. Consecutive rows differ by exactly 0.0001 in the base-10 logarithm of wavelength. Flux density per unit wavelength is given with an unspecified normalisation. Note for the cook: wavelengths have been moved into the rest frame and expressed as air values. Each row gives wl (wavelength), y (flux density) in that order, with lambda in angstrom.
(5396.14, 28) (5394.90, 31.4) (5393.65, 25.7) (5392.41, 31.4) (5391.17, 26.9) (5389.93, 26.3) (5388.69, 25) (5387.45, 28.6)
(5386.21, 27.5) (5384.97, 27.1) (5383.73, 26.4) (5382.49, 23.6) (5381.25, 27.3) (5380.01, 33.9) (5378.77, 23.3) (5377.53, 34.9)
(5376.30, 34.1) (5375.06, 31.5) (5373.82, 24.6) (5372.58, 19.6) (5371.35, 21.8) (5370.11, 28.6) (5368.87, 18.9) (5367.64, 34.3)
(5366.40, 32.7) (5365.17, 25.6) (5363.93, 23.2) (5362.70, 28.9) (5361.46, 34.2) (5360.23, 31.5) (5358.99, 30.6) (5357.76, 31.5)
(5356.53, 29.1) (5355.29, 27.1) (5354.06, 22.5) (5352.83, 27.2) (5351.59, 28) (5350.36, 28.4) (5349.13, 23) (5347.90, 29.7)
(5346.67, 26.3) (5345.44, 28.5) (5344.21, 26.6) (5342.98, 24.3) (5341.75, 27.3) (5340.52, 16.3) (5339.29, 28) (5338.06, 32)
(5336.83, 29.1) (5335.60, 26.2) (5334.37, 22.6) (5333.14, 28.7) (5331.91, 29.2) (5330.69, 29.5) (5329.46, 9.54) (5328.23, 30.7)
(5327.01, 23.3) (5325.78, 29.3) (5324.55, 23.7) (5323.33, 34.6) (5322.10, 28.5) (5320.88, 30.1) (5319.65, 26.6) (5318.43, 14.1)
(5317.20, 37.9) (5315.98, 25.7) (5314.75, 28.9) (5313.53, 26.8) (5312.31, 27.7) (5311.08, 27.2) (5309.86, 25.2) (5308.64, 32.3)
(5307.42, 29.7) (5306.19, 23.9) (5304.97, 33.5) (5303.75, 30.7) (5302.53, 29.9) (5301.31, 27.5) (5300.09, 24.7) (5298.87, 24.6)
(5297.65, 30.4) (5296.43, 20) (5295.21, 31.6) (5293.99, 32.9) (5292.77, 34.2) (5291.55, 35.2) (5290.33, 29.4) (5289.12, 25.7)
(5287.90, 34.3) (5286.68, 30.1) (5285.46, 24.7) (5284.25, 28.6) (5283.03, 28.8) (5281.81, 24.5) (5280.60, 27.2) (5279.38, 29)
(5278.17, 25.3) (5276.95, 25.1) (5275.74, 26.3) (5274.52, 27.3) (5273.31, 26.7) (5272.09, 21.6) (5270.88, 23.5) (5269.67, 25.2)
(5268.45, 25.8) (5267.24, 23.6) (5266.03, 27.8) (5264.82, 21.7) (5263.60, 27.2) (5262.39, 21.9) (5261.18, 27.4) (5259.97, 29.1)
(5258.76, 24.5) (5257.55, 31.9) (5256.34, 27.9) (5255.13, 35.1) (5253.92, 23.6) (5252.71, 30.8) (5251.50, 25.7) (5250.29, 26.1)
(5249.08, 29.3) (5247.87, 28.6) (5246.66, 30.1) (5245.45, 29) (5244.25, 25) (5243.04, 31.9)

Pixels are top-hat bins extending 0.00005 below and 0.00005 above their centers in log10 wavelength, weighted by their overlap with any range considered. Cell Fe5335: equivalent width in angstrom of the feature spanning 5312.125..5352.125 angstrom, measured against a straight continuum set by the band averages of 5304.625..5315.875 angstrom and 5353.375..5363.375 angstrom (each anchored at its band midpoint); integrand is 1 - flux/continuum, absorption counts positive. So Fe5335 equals 2.8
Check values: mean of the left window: 28.1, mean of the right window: 29.4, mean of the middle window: 26.7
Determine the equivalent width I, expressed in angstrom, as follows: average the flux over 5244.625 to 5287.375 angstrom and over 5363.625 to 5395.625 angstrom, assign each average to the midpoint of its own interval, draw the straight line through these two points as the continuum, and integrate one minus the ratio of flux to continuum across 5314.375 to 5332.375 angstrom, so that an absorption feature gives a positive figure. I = 0.32 angstrom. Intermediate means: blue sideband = 26.9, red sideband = 27.5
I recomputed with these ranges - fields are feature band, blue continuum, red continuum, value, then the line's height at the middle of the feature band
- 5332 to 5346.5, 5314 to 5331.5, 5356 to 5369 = 0.7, 27.8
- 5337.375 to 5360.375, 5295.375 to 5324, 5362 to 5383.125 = 0.4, 27.6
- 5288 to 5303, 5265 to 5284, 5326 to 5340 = -1.8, 26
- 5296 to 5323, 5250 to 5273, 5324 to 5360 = -1.2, 26.5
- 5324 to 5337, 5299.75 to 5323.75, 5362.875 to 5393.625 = 1.2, 28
